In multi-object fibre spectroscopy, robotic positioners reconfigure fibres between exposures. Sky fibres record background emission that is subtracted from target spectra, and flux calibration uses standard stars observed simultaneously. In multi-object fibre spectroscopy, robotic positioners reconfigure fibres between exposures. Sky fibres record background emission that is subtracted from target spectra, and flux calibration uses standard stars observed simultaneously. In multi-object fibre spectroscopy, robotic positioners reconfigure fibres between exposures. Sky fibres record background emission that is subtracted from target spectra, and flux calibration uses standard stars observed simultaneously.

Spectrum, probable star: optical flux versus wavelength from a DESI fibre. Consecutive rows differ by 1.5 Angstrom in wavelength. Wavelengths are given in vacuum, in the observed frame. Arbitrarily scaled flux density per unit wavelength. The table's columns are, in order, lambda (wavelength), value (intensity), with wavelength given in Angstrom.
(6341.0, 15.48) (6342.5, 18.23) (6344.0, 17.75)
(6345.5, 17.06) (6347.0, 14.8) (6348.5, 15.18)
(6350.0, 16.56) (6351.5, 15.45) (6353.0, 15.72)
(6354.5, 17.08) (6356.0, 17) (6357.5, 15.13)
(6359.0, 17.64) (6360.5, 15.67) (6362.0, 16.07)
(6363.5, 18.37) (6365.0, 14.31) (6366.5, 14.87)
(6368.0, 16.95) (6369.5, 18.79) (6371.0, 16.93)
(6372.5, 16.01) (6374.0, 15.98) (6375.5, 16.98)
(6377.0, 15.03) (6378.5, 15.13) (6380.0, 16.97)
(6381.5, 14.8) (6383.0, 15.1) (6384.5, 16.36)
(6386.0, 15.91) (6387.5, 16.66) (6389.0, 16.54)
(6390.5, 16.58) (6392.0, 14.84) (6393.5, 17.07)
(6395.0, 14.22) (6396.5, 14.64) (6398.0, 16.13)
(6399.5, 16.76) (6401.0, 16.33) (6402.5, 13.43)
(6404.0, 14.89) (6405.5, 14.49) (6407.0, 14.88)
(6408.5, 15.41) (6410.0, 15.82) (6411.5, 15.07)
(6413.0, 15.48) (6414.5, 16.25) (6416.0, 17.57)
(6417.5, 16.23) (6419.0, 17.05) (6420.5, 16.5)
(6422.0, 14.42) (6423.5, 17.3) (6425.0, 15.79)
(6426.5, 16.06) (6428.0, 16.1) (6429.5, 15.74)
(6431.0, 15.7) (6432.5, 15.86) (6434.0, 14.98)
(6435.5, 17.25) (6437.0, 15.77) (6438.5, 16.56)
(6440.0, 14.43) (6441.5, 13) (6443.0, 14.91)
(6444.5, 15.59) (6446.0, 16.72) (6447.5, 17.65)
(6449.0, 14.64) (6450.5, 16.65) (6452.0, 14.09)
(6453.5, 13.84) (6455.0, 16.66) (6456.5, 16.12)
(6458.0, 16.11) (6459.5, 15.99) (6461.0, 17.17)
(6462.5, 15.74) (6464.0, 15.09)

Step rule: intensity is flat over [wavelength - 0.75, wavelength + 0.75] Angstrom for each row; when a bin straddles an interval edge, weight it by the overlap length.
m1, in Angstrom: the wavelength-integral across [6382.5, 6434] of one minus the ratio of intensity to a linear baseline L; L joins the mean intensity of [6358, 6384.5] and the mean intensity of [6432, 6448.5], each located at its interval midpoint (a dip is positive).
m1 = 0.43 Angstrom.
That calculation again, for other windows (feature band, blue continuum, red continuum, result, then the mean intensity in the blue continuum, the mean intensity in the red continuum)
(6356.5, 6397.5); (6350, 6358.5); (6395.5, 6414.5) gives -0.74 Angstrom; 16.2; 15.3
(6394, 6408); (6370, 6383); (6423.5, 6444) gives 0.62 Angstrom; 16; 15.6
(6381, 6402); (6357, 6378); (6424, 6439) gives 0.48 Angstrom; 16.3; 16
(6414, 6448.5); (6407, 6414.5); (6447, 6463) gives -0.70 Angstrom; 15.5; 15.9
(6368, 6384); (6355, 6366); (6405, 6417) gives -0.11 Angstrom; 16.3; 15.7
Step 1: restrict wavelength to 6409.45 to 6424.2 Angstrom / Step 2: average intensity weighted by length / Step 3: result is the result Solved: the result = 16.2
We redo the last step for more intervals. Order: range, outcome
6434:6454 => 15.5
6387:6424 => 15.8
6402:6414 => 15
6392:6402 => 15.7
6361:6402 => 16.1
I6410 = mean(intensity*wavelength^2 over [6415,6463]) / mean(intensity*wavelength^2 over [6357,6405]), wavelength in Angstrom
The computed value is 1.0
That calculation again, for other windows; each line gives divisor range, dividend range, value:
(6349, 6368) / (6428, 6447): 0.99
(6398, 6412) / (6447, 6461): 1.05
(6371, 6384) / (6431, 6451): 1.01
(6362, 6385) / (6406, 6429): 1.00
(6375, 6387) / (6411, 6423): 1.03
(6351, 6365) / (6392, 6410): 0.95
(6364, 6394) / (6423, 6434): 1.01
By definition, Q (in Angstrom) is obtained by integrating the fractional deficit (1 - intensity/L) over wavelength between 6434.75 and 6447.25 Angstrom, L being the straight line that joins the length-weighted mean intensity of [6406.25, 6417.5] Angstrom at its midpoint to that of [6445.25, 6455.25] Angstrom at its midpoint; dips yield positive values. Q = 0.09 Angstrom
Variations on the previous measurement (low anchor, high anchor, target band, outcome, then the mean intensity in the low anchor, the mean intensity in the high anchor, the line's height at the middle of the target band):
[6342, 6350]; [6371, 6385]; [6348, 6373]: -0.2 Angstrom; 16.5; 15.9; 16.2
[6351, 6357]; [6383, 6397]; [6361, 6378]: -0.3 Angstrom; 16.3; 15.8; 16.1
